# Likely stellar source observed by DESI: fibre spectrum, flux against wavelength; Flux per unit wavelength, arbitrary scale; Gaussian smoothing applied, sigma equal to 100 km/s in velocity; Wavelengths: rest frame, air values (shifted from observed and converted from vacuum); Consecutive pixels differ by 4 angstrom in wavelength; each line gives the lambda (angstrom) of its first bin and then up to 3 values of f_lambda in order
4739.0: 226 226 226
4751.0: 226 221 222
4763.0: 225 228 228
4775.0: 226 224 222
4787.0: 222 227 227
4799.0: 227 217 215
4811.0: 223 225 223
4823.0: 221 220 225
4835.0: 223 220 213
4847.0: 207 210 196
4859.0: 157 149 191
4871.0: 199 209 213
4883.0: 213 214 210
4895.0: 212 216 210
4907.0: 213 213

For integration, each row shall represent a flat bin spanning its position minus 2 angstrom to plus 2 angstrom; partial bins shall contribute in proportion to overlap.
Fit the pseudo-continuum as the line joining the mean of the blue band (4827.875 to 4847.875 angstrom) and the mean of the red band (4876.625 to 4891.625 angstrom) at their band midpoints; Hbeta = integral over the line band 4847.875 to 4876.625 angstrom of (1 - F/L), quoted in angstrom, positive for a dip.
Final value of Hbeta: 3.7 angstrom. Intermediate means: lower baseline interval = 218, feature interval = 188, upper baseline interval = 213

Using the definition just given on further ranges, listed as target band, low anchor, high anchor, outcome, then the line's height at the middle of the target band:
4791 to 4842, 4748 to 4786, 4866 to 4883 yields -1.6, 216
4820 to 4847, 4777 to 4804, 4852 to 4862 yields -3.6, 194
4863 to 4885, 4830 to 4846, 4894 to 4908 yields 1.6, 216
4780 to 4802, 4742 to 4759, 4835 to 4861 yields -1.0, 215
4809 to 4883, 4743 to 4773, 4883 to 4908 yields 3.4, 217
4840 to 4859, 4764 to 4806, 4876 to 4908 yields 1.3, 217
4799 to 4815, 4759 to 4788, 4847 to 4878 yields -0.7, 212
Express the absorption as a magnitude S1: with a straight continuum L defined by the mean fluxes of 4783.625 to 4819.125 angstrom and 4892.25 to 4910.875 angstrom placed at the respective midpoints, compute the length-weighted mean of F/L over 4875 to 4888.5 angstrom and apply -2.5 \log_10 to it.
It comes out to 0.010 mag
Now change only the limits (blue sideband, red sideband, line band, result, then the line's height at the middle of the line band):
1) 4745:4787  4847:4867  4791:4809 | -0.07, 209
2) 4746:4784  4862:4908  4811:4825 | -0.03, 216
